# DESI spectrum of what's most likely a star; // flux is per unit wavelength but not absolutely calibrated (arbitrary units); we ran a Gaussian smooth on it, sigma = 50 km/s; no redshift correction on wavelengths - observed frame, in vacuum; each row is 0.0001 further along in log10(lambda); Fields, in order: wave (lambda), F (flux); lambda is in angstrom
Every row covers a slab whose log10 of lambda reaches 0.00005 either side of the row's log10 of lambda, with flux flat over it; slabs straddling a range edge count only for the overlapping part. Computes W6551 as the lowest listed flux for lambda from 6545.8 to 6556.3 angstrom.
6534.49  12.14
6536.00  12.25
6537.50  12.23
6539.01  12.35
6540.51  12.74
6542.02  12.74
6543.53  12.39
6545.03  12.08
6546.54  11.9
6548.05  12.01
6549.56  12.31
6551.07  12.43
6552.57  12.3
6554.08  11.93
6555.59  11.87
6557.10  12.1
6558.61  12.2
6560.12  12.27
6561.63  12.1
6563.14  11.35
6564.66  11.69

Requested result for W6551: 11.87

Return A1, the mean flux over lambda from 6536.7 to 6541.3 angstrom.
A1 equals 12.4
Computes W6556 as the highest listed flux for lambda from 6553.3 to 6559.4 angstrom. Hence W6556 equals 12.2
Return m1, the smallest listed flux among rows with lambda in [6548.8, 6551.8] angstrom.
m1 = 12.31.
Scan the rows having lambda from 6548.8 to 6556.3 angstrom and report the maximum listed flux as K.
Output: 12.43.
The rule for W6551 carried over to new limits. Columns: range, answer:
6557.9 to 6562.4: 12.1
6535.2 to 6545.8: 12.08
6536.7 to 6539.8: 12.23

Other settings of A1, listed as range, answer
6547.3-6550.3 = 12.2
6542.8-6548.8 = 12.1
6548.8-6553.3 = 12.4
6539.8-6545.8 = 12.5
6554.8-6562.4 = 12.1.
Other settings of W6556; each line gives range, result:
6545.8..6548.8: 12.01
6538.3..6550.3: 12.74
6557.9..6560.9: 12.27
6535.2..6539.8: 12.35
